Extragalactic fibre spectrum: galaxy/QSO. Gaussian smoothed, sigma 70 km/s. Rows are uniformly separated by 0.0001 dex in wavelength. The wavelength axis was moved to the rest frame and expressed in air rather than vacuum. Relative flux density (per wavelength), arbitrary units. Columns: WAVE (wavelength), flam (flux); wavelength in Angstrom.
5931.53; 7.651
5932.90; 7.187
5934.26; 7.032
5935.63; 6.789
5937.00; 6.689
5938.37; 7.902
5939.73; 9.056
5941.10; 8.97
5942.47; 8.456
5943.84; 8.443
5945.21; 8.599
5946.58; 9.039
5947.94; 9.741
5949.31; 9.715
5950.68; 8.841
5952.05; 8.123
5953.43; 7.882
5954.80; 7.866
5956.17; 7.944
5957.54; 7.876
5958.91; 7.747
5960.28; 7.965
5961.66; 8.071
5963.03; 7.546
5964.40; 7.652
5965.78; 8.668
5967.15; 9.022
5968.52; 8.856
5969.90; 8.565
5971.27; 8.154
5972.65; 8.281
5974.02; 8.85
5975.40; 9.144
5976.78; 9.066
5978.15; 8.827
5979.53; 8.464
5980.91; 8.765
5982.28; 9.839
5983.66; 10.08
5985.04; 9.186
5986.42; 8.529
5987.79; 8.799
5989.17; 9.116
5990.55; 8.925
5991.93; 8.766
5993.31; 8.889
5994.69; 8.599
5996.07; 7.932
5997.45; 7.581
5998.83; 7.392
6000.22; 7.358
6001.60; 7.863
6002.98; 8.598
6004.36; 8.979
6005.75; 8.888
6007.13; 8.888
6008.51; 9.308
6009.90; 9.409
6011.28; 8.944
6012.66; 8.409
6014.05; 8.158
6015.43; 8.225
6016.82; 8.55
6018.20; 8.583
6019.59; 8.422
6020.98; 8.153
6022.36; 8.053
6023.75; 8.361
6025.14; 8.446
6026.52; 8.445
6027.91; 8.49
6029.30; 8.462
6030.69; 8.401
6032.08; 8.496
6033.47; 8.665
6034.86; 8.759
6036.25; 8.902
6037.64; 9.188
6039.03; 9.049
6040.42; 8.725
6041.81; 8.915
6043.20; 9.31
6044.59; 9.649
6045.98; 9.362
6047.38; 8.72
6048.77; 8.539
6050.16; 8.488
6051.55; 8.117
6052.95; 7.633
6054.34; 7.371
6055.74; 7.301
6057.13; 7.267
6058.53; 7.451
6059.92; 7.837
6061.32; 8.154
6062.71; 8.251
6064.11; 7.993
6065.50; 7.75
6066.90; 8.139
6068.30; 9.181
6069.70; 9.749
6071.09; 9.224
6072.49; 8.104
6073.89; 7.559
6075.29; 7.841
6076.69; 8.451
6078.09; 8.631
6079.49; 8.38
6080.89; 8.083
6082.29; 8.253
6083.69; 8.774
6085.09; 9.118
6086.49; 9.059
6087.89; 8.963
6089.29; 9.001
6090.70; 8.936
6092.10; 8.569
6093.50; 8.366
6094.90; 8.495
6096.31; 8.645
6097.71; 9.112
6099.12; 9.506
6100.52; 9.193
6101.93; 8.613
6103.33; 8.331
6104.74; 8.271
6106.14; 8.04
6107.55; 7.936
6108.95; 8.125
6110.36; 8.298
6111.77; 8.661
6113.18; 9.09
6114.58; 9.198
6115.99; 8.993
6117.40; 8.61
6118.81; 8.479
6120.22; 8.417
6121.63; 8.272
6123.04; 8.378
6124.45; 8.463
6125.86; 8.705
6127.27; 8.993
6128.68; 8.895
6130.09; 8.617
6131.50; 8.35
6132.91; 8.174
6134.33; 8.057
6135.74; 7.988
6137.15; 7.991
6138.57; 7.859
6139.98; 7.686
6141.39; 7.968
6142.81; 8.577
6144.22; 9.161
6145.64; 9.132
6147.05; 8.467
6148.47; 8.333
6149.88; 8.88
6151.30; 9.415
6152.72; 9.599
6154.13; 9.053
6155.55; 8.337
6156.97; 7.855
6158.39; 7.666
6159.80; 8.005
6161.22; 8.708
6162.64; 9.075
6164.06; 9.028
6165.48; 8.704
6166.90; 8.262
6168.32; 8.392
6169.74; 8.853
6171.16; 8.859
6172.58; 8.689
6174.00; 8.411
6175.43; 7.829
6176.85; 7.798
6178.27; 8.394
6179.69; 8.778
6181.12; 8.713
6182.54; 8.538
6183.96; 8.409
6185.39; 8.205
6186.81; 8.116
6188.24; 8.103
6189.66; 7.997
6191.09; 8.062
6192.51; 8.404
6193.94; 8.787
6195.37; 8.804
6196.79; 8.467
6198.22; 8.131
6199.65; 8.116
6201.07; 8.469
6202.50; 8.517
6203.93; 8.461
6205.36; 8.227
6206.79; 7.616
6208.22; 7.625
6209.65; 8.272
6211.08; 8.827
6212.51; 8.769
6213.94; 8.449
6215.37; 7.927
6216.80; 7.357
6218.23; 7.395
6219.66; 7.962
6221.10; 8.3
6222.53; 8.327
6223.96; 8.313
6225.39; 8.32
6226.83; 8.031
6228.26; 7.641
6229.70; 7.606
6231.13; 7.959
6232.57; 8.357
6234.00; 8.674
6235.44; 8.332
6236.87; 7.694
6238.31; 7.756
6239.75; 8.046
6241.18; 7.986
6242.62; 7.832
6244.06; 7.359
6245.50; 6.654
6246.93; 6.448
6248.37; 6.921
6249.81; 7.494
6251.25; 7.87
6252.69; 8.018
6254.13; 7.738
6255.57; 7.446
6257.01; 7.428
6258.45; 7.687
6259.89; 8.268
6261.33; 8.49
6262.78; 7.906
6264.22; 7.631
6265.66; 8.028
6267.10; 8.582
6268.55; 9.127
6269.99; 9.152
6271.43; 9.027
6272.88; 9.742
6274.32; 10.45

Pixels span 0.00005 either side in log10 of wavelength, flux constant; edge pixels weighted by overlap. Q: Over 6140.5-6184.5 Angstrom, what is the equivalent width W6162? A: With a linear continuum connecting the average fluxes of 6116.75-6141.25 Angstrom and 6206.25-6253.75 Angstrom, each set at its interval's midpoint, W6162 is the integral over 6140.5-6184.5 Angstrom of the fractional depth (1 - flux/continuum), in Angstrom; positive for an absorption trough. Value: -2.1 Angstrom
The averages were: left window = 8.34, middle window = 8.57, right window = 7.88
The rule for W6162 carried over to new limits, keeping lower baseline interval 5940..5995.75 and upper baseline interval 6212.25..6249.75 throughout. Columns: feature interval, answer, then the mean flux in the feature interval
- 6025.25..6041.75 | -0.5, 8.69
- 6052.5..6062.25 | 0.9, 7.59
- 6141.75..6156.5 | -1.4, 8.85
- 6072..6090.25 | -0.4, 8.49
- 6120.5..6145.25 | -0.7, 8.37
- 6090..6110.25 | -0.8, 8.58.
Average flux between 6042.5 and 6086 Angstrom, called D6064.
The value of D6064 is 8.35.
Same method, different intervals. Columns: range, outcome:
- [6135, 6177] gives 8.5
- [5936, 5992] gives 8.57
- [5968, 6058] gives 8.59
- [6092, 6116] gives 8.63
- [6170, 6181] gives 8.43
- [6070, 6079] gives 8.37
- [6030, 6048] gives 8.93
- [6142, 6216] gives 8.47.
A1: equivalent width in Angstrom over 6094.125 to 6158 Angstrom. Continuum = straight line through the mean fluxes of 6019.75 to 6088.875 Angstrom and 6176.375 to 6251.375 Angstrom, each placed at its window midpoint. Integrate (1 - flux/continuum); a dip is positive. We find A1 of -2.11 Angstrom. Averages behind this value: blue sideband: 8.46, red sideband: 8.07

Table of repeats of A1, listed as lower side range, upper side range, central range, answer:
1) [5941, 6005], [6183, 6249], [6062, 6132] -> -2.5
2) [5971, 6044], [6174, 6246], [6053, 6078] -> 1.2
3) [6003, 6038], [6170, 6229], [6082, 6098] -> -0.6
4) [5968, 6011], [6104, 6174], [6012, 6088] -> 1.7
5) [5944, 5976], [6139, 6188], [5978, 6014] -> -1.0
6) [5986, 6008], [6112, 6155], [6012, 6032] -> 0.2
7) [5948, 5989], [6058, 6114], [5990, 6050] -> -0.3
